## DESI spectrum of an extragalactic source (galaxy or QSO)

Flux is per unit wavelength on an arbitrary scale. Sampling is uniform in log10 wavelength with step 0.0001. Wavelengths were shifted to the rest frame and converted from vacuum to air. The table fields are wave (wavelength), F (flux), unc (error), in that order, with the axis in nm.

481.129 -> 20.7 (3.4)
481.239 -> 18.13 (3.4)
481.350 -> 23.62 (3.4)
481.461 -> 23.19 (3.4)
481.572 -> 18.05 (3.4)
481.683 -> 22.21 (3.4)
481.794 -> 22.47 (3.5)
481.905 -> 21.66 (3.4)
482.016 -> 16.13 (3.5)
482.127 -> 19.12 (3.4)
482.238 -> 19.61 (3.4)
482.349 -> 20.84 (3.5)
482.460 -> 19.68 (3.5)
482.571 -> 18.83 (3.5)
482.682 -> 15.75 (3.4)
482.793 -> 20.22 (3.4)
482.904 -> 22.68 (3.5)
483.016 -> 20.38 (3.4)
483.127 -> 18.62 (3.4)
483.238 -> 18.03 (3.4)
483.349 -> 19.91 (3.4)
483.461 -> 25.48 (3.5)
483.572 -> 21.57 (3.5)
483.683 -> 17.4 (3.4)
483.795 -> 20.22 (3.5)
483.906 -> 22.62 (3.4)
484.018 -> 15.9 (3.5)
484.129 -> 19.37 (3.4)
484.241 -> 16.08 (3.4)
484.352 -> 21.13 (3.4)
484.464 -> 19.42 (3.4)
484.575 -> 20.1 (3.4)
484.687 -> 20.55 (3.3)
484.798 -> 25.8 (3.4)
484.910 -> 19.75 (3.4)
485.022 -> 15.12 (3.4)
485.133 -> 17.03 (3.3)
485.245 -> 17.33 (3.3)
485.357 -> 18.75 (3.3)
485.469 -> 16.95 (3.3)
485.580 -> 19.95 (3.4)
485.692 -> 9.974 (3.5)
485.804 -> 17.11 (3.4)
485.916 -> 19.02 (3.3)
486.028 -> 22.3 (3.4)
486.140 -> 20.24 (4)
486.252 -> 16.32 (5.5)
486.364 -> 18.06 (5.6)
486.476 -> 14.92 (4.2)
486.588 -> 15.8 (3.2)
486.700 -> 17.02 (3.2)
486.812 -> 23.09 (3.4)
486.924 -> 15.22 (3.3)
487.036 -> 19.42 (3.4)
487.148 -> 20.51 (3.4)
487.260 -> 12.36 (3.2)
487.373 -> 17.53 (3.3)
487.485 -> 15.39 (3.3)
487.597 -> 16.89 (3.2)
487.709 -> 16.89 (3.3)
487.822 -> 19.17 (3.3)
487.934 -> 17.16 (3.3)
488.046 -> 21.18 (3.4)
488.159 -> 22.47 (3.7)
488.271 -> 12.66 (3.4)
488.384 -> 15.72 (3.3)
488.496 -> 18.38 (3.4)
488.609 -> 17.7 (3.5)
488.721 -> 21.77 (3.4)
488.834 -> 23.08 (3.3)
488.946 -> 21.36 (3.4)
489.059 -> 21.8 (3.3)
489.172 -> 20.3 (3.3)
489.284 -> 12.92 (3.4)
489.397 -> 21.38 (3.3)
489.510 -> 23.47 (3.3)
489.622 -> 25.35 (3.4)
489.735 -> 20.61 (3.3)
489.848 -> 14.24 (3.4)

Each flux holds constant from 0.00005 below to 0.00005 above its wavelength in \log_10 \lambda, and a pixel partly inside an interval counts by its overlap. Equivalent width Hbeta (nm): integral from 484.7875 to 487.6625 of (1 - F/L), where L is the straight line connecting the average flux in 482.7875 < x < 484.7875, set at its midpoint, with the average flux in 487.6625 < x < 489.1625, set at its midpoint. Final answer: 0.294 nm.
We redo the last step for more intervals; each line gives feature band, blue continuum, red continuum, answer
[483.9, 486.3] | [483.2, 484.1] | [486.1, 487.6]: 0.035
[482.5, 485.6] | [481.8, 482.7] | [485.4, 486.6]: -0.182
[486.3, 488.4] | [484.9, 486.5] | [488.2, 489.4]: 0.081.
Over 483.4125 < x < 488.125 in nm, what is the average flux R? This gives 18.5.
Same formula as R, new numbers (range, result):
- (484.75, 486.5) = 18.1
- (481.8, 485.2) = 19.7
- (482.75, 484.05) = 20.3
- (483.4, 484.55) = 19.9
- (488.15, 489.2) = 19.4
